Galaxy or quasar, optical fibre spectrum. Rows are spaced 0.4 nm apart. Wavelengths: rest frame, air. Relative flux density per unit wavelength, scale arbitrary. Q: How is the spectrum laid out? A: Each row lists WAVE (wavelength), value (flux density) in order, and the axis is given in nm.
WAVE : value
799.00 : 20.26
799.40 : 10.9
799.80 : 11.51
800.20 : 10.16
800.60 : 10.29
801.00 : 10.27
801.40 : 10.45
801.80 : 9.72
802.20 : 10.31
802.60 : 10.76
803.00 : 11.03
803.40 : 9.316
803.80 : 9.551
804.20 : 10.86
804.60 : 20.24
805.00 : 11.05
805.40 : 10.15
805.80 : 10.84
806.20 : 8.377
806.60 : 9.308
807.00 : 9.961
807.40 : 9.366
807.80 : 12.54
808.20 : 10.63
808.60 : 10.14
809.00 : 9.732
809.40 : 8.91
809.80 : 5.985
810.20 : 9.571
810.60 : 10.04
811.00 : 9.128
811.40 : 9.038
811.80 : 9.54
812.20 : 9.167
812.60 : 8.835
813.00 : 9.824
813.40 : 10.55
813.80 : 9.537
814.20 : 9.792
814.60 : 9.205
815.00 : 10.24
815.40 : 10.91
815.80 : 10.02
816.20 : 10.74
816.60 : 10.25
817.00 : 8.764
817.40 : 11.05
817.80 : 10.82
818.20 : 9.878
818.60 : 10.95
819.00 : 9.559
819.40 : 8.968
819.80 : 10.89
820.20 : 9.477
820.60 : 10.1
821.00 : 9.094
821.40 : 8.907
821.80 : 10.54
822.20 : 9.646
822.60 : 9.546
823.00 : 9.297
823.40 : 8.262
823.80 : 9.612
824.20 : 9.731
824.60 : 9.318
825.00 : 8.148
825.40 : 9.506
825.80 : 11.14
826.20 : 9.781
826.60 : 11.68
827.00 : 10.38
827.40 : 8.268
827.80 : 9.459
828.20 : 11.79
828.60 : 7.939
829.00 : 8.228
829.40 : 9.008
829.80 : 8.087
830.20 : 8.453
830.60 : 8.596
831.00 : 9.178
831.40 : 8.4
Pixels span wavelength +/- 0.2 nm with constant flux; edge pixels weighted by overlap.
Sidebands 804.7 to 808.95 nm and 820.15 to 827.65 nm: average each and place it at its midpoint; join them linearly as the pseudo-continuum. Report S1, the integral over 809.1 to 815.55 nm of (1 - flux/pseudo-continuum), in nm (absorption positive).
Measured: 0.50 nm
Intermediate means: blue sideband 10.5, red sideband 9.6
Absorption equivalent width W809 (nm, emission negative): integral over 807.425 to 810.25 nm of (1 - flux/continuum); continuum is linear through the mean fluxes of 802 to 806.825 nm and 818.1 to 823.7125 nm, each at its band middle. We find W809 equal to 0.27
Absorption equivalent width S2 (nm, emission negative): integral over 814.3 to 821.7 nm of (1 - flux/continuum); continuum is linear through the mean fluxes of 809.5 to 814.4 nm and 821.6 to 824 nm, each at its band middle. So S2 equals -0.49 nm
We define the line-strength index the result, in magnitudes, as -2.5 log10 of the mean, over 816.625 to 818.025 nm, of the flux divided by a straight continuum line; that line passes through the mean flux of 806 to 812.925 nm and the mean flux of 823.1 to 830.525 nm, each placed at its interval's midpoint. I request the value -0.090 mag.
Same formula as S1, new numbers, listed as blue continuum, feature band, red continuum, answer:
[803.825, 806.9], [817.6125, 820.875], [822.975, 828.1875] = 0.05 nm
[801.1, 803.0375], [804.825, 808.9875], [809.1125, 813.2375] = -0.23 nm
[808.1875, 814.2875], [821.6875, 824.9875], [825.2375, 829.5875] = 0.09 nm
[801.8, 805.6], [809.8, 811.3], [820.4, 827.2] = 0.24 nm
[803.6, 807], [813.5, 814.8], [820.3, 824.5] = 0.09 nm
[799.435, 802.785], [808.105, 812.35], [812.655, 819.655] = 0.41 nm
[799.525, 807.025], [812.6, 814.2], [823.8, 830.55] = 0.06 nm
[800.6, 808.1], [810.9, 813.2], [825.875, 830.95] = 0.23 nm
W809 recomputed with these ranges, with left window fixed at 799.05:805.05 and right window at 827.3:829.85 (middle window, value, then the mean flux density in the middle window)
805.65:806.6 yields 0.13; 9.48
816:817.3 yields 0.01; 10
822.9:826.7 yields -0.10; 9.6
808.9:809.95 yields 0.25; 8.17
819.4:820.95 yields -0.02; 9.9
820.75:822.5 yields 0.01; 9.56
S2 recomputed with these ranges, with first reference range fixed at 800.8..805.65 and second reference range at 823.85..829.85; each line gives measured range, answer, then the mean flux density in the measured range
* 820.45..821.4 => 0.05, 9.43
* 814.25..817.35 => 0.07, 10.1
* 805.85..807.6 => 0.24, 9.39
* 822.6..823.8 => 0.09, 9.05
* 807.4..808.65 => -0.01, 10.9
